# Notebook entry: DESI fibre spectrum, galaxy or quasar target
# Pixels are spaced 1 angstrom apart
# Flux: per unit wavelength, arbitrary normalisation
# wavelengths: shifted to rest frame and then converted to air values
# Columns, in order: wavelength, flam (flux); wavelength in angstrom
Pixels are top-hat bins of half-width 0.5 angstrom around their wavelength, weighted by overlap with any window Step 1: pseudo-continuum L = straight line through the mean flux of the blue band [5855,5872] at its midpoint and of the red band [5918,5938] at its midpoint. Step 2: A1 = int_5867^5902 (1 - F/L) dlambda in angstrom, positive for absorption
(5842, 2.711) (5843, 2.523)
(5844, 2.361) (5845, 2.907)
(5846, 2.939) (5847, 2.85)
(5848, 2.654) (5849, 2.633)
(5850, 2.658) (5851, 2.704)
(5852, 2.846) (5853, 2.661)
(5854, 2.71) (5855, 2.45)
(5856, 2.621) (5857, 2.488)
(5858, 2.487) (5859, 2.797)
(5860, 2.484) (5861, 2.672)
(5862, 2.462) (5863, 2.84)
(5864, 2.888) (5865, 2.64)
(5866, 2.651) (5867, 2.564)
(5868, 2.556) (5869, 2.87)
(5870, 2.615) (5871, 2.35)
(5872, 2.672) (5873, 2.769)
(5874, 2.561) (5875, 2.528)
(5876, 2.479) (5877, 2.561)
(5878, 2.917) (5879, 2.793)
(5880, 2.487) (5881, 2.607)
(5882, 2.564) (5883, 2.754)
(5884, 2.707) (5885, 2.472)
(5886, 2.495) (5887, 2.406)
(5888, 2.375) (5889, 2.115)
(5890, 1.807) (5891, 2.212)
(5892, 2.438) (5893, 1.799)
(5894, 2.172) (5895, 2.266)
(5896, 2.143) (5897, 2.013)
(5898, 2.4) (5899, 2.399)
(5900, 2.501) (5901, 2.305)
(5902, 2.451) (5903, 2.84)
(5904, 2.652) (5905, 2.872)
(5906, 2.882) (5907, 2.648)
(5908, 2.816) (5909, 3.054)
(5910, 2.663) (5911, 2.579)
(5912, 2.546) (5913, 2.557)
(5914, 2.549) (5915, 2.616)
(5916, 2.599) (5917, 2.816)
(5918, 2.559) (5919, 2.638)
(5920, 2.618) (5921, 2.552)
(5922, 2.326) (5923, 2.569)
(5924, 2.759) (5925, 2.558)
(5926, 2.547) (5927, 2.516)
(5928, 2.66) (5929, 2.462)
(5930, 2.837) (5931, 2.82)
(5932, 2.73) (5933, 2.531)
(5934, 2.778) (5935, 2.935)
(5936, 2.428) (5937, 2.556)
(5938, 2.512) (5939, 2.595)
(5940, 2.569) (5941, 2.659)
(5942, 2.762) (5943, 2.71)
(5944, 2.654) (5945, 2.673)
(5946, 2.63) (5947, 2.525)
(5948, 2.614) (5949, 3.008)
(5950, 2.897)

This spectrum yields 2.32 angstrom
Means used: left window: 2.62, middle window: 2.45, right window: 2.62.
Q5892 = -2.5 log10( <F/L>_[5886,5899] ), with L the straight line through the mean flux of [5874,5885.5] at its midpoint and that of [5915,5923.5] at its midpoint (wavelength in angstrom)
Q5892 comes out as 0.19 mag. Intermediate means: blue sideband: 2.62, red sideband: 2.59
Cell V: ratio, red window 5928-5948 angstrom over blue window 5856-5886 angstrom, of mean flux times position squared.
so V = 1.0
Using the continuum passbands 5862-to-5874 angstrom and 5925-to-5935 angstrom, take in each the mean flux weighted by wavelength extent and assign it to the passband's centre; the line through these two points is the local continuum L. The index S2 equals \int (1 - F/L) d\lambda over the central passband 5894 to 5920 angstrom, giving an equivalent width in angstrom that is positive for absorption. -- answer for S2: 0.9 angstrom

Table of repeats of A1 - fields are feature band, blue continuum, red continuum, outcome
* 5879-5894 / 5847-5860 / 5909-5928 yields 1.4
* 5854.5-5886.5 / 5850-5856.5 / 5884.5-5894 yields -2.2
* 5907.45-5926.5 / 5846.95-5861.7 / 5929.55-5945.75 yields 0.3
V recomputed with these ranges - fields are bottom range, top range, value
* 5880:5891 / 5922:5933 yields 1.10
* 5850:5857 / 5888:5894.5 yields 0.81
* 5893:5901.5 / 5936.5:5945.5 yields 1.19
